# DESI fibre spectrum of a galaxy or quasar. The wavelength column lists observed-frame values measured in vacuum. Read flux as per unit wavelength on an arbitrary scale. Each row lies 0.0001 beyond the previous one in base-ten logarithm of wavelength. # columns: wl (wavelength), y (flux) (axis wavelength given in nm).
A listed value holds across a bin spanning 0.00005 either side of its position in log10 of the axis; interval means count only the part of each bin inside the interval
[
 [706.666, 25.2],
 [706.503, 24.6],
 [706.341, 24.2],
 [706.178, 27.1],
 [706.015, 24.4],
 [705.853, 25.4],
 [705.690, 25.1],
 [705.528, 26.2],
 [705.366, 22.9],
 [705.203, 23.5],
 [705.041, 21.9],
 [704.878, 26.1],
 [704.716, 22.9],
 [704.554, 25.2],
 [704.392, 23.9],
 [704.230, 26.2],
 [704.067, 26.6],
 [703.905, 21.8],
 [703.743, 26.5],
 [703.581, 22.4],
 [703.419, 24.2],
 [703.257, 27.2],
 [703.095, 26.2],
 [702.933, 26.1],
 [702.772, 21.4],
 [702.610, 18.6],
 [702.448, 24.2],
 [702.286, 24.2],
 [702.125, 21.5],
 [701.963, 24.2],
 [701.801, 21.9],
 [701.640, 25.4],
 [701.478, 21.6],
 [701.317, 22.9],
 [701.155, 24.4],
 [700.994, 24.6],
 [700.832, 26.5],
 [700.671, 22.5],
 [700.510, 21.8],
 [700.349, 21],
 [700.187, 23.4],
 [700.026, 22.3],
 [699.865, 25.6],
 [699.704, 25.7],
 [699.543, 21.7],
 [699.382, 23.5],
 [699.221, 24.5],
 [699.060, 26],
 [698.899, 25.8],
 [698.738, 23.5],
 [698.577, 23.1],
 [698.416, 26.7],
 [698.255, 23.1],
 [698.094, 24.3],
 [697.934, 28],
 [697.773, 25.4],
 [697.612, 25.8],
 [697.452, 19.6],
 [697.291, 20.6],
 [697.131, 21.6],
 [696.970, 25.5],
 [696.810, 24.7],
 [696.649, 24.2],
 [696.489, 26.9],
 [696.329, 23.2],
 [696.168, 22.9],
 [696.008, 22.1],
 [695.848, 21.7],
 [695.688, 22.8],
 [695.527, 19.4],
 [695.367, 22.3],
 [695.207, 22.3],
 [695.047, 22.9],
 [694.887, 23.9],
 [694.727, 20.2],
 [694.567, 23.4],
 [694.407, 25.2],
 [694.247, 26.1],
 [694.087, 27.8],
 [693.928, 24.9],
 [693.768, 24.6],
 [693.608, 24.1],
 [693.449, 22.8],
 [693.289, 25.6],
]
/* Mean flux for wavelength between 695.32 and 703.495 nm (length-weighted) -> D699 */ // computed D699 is 23.7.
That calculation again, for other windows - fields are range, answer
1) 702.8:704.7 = 24.9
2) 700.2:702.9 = 23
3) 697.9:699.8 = 24.6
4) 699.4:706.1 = 23.9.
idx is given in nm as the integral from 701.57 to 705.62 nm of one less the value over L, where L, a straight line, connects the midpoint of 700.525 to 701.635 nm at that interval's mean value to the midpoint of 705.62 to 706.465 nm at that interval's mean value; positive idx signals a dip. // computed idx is 0.07 nm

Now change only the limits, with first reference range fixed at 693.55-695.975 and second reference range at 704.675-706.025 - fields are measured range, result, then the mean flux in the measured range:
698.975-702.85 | 0.099 nm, 23.3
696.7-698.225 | -0.018 nm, 23.9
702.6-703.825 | -0.013 nm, 24.4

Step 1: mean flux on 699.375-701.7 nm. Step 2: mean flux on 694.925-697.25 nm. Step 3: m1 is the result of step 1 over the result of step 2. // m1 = 1.0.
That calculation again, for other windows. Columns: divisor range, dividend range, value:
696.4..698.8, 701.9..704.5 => 1.00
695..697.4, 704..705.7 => 1.08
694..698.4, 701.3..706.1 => 1.02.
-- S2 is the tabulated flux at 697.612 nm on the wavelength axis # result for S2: 25.8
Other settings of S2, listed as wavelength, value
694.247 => 26.1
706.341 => 24.2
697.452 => 19.6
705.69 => 25.1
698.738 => 23.5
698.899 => 25.8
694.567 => 23.4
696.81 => 24.7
